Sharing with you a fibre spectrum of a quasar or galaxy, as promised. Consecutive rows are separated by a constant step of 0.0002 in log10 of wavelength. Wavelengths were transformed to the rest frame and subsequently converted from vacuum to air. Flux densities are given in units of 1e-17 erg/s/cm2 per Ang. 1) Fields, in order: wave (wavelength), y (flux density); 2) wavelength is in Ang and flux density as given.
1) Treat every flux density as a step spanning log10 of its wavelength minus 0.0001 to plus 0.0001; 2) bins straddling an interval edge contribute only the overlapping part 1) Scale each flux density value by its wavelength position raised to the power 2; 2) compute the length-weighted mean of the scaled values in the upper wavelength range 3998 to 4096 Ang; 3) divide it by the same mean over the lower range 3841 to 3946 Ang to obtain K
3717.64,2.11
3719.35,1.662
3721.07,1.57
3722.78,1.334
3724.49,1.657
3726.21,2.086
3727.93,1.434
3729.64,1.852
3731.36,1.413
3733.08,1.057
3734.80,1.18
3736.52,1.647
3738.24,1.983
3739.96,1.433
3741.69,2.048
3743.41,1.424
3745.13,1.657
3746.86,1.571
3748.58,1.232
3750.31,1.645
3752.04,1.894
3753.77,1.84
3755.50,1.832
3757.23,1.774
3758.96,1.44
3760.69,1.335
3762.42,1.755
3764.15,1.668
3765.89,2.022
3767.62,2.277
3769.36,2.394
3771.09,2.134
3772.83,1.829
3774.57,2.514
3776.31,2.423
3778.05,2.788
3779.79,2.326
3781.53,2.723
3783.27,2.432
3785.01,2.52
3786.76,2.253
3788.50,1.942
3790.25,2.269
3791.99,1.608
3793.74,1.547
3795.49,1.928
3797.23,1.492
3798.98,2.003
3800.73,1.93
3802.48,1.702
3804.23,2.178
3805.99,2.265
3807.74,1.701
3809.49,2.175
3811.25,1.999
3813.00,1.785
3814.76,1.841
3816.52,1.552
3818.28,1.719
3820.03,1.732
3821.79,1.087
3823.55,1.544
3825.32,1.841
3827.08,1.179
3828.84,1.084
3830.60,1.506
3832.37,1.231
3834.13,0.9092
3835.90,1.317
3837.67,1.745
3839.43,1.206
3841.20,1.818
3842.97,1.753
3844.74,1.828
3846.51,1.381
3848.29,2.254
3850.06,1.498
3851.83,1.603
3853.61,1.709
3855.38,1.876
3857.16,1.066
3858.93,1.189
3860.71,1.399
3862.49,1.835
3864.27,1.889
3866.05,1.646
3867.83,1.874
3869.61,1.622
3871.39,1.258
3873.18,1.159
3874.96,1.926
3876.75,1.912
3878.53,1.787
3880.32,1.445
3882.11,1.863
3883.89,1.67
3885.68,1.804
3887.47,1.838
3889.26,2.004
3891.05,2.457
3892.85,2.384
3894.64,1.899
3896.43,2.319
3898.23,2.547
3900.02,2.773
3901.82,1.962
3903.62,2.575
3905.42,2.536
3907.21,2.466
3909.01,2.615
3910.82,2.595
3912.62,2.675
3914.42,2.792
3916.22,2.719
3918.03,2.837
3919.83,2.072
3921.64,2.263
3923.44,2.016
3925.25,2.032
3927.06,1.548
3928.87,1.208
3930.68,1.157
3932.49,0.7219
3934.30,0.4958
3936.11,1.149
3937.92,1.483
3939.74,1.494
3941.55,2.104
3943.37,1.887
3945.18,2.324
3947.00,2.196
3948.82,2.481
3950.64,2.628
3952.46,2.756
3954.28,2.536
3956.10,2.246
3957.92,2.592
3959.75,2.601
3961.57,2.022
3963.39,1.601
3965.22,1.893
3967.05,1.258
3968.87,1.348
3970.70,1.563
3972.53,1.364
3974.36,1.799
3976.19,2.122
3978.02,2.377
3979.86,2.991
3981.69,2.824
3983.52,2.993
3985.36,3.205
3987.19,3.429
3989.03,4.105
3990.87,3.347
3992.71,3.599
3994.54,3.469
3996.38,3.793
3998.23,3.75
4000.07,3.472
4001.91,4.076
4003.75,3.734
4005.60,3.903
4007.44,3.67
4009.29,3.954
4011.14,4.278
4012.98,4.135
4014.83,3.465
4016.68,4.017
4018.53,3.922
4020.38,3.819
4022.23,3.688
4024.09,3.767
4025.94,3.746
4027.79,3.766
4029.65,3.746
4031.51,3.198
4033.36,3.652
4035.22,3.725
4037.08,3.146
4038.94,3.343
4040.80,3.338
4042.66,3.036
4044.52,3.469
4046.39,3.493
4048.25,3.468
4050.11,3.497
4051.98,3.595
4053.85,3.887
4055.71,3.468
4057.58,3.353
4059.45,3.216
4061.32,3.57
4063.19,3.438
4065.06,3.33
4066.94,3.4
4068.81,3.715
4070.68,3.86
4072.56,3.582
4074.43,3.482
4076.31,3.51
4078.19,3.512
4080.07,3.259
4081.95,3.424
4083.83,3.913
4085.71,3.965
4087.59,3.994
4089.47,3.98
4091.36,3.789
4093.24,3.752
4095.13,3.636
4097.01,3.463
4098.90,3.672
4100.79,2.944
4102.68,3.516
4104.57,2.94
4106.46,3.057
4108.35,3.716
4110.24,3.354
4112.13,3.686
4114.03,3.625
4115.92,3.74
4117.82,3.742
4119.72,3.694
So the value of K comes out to 2.1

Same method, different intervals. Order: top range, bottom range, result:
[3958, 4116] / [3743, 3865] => 2.12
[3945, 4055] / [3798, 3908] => 1.90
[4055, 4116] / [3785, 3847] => 2.39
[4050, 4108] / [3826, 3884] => 2.54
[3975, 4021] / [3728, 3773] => 2.36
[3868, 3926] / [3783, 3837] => 1.29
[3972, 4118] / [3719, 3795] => 2.18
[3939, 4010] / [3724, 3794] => 1.61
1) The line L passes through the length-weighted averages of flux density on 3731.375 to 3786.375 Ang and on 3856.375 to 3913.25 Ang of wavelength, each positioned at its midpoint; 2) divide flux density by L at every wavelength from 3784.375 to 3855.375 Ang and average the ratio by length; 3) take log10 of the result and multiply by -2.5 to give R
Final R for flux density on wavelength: 0.128 mag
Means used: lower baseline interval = 1.89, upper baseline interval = 1.97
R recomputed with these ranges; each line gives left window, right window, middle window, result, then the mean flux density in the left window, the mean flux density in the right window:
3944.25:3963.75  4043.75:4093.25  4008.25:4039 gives -0.200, 2.38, 3.59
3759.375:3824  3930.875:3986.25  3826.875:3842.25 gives 0.427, 1.98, 2.02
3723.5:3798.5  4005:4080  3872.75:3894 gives 0.368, 1.87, 3.6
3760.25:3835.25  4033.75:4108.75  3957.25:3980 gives 0.447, 1.89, 3.51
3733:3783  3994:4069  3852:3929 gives 0.336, 1.88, 3.62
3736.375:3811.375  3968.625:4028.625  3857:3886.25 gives 0.495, 1.95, 3.34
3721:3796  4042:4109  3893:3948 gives 0.296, 1.86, 3.53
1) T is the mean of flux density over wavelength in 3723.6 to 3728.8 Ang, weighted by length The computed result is 1.72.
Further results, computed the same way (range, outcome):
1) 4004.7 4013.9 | 3.99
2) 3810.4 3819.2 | 1.78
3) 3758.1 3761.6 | 1.39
